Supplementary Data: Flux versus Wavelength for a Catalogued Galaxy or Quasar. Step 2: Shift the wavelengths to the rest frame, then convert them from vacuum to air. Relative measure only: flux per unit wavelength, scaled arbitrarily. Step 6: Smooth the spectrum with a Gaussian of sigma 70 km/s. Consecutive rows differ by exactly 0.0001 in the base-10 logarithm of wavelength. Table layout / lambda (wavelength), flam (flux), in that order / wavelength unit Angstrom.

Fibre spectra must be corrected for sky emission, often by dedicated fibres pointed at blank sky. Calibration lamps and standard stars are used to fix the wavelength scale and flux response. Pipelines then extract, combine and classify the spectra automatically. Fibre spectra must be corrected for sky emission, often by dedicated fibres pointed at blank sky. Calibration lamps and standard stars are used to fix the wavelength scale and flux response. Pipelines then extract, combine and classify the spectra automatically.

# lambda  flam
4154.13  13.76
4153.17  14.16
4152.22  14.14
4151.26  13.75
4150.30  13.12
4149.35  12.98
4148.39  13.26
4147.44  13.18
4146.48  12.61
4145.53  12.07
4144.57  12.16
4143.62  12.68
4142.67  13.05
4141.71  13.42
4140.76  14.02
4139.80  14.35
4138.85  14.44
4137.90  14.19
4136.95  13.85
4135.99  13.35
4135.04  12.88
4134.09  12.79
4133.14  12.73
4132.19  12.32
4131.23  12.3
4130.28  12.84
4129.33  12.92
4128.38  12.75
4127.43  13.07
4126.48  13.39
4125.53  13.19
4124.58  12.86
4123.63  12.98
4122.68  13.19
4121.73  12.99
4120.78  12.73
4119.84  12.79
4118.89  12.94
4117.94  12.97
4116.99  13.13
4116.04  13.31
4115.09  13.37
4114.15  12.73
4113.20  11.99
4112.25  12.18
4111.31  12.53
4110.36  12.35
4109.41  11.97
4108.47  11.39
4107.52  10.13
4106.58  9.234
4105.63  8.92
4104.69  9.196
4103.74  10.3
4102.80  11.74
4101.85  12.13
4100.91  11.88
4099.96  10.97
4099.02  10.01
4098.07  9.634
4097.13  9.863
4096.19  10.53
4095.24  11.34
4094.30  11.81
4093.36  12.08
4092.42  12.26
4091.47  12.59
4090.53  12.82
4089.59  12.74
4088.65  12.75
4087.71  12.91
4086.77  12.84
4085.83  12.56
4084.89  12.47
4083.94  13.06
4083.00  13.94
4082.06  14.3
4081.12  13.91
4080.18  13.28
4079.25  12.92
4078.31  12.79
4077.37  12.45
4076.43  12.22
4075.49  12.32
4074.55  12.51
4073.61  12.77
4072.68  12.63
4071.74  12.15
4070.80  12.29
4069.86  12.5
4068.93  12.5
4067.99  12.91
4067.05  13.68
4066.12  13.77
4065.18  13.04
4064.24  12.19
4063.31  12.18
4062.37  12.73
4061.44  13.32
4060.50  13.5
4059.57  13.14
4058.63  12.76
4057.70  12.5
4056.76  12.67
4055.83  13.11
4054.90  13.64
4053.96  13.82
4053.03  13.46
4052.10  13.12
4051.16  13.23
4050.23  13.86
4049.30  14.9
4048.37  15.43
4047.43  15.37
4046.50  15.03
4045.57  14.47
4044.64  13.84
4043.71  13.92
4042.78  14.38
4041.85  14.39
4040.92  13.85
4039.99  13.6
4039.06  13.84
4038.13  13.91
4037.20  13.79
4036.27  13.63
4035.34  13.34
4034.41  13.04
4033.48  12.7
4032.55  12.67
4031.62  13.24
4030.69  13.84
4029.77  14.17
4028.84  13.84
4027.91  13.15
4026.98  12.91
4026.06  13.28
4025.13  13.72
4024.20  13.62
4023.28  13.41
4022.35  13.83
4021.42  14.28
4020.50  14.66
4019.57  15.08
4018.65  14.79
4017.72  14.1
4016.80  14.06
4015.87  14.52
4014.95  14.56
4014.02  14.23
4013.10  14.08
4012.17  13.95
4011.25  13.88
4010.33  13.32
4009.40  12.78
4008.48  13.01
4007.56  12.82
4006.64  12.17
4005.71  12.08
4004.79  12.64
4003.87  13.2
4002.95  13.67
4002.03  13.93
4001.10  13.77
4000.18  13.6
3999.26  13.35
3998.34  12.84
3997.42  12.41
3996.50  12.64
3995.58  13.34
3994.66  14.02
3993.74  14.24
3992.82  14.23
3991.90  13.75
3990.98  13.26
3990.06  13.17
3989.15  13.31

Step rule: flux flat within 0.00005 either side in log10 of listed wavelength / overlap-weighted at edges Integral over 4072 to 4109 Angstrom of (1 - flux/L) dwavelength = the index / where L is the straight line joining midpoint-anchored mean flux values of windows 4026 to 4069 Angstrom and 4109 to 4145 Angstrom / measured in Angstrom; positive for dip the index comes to 3.8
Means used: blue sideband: 13.5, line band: 11.9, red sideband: 13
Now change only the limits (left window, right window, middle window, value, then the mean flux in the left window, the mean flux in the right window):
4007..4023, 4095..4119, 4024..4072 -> -1.5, 14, 11.4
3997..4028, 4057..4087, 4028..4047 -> -0.7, 13.6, 12.9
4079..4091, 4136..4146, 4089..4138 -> 4.2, 13.1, 13.4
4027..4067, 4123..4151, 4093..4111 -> 3.3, 13.6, 13.1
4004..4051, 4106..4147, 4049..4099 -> 2.3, 13.8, 12.8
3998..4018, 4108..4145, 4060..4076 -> 0.5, 13.5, 13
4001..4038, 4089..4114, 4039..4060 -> -1.8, 13.6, 11.3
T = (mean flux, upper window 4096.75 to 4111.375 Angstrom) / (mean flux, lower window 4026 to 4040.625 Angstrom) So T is 0.80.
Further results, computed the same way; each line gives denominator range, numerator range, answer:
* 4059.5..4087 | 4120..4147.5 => 1.01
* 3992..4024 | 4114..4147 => 0.96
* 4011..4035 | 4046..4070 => 0.97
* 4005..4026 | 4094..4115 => 0.81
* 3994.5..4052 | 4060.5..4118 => 0.89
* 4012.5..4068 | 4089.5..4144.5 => 0.90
